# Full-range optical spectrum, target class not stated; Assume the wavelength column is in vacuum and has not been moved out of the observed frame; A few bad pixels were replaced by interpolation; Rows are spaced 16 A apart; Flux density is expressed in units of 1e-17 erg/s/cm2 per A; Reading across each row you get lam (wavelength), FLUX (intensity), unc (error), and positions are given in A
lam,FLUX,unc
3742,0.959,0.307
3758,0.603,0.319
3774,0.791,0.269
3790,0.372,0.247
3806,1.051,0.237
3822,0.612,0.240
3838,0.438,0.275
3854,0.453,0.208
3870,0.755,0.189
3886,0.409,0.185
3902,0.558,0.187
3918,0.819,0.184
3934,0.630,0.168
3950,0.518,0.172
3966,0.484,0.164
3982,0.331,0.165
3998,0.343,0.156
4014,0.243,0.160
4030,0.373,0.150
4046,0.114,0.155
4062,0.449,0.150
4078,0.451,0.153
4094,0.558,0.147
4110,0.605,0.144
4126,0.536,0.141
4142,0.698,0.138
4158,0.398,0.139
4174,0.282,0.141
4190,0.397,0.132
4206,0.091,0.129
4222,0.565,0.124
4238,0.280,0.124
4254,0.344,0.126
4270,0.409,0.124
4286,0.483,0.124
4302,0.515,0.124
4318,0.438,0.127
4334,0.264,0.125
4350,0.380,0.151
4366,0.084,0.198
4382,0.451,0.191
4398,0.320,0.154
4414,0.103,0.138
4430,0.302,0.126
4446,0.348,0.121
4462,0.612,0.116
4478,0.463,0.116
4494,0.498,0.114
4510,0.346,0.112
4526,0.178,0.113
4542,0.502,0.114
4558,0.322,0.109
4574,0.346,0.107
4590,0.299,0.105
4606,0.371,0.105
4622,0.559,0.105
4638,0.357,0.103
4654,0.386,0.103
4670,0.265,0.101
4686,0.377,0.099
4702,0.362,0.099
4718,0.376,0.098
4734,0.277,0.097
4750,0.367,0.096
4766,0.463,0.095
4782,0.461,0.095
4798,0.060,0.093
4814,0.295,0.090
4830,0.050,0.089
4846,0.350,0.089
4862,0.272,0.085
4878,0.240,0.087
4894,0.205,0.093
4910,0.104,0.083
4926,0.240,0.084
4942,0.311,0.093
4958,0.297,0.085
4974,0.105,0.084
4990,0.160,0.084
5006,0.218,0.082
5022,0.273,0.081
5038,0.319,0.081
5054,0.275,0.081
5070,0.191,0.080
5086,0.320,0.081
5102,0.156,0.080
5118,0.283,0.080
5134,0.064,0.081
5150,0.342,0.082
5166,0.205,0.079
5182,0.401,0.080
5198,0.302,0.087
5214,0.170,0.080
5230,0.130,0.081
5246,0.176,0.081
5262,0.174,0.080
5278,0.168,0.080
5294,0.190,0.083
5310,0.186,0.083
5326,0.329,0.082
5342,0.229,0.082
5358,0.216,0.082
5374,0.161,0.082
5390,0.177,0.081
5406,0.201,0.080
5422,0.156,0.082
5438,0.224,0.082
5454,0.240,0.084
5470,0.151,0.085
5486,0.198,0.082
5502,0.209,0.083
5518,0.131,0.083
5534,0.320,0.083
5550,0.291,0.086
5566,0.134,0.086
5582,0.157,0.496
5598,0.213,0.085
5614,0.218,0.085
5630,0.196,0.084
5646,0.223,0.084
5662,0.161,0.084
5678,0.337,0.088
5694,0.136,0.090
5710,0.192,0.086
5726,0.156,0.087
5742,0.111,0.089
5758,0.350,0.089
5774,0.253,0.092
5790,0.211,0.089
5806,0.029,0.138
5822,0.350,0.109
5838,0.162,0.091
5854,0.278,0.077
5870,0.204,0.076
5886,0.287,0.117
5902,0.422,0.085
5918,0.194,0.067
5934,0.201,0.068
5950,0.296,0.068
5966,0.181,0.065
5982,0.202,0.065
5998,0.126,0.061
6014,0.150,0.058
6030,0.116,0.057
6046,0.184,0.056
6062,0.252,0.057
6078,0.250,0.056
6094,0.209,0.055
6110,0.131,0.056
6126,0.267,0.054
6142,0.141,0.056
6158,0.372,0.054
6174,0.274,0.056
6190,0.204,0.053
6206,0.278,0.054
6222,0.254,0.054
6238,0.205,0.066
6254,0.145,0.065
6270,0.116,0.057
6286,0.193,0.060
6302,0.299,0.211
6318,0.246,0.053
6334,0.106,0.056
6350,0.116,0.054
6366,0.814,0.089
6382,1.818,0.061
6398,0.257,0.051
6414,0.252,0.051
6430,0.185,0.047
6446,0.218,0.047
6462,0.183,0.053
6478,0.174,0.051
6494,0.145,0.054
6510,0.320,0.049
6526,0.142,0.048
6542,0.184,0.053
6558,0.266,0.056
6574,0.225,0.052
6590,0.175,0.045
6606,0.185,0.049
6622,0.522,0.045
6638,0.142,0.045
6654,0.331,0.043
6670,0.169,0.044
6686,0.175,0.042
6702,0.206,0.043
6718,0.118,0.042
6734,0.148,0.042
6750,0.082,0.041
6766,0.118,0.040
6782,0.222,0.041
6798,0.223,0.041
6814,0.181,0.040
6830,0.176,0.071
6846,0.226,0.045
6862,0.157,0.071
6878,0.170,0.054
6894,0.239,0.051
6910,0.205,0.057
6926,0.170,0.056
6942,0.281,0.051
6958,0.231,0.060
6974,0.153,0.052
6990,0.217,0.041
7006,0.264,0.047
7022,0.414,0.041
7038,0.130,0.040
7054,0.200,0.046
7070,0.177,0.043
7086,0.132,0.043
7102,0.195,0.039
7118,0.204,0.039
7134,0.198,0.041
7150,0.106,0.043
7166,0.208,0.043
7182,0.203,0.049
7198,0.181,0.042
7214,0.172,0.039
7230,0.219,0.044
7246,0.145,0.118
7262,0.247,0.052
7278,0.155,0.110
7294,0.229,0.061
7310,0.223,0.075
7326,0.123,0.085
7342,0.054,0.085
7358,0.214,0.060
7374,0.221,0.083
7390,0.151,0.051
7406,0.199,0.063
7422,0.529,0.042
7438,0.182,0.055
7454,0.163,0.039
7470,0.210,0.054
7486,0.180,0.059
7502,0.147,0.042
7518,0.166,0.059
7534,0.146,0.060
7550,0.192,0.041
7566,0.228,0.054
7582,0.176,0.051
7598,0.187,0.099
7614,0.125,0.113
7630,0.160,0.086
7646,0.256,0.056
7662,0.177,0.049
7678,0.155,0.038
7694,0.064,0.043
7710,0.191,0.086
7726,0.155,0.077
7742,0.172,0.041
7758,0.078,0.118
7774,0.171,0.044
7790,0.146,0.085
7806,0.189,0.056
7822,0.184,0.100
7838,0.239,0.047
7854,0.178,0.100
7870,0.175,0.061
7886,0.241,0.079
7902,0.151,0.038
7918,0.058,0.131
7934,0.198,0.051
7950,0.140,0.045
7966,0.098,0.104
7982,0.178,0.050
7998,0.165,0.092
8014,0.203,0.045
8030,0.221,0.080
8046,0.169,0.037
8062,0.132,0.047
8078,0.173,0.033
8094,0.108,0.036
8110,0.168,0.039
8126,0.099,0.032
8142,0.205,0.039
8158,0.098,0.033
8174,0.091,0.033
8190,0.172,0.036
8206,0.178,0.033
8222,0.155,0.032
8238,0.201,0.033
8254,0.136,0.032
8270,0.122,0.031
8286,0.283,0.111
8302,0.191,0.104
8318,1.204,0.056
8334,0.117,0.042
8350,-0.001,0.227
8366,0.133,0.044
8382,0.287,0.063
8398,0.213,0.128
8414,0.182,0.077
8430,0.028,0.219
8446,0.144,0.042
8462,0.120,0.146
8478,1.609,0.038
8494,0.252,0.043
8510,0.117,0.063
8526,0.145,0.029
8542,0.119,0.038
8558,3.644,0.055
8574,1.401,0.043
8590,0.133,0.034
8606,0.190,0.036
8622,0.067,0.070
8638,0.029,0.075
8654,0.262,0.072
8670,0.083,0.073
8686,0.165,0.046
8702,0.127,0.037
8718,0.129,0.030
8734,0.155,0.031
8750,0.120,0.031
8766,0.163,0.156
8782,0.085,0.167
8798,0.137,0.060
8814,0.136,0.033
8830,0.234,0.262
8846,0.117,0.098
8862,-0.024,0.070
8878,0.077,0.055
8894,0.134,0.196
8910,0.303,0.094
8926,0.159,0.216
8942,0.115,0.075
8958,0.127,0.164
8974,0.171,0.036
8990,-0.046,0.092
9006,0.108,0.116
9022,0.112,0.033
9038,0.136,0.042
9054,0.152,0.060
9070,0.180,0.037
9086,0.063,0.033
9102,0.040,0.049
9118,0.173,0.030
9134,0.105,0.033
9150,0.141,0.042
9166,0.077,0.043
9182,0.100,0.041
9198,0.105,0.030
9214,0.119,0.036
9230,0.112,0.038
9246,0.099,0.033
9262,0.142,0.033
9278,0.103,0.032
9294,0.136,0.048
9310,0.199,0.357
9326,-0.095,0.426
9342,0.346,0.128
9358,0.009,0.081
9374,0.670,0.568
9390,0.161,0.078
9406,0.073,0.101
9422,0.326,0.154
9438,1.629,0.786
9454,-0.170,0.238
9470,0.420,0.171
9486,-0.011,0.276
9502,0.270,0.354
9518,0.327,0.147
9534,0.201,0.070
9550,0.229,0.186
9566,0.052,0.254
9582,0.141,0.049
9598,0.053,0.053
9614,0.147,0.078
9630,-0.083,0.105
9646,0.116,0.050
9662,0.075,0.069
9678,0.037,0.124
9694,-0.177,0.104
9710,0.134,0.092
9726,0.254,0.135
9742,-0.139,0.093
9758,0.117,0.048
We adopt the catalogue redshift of 0.710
